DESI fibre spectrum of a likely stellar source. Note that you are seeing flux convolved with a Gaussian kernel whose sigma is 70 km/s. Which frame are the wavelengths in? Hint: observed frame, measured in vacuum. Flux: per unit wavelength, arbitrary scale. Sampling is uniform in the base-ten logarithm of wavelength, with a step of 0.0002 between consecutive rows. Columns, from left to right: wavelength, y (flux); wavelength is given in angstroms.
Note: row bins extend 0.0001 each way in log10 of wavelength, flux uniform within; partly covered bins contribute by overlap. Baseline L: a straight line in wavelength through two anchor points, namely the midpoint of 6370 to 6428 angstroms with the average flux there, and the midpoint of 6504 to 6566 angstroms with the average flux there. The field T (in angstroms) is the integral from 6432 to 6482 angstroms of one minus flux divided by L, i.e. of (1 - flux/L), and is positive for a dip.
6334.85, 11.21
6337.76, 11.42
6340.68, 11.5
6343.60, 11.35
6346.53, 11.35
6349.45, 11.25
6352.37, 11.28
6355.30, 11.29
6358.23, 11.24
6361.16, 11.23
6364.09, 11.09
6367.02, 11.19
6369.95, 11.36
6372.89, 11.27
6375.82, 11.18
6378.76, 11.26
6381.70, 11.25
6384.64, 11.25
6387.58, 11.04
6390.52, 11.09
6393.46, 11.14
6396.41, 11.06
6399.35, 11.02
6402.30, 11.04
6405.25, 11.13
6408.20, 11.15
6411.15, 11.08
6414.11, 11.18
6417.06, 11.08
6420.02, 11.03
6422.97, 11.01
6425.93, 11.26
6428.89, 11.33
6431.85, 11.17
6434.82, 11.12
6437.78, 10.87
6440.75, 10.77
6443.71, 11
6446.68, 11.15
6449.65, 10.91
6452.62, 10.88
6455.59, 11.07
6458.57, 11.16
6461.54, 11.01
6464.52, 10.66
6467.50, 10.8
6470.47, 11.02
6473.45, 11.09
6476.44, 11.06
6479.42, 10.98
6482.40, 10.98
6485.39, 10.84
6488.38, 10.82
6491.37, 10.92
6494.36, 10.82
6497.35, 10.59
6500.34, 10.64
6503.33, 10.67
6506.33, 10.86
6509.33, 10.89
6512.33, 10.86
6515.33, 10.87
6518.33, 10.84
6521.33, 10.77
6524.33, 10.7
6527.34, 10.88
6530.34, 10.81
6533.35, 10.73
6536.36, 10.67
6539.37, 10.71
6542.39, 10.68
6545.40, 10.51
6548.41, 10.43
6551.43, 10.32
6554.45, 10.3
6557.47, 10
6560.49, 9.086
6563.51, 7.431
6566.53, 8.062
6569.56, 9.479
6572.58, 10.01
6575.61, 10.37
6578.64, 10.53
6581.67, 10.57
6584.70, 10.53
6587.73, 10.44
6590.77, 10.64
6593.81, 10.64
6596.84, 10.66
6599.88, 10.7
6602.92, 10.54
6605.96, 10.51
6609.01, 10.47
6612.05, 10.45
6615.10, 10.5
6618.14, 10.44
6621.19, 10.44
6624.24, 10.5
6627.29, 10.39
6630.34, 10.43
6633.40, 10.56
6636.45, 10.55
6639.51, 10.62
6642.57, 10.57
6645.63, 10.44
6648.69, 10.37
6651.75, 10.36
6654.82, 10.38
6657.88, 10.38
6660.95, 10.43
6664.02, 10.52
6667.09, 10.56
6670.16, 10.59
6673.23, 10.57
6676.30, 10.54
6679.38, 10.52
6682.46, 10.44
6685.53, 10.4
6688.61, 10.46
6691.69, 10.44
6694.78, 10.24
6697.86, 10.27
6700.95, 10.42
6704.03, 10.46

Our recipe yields -0.7 angstroms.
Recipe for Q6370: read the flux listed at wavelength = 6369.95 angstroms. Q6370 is 11.36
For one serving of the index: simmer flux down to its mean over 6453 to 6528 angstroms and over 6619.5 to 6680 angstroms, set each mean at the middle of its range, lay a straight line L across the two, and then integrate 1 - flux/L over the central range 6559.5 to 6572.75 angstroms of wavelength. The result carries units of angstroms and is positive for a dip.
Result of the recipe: 2.5 angstroms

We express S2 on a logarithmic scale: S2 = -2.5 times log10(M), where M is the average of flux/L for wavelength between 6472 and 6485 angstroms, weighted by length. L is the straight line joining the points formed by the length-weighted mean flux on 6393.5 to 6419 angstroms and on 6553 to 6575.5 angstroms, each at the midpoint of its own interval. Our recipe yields -0.077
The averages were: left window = 11.1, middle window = 11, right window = 9.27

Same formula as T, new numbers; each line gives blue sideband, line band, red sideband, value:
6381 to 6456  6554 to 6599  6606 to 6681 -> 3.1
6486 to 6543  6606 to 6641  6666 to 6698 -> 0.3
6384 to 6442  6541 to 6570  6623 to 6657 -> 2.9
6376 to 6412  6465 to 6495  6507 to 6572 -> -0.9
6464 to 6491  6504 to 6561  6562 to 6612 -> -0.4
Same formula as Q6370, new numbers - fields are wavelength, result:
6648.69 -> 10.37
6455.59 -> 11.07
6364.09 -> 11.09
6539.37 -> 10.71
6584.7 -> 10.53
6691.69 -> 10.44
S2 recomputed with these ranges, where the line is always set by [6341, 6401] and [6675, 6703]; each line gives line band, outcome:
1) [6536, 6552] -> 0.02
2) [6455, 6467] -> 0.00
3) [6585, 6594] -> 0.01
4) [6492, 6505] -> 0.02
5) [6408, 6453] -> 0.00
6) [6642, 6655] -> 0.01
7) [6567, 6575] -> 0.12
